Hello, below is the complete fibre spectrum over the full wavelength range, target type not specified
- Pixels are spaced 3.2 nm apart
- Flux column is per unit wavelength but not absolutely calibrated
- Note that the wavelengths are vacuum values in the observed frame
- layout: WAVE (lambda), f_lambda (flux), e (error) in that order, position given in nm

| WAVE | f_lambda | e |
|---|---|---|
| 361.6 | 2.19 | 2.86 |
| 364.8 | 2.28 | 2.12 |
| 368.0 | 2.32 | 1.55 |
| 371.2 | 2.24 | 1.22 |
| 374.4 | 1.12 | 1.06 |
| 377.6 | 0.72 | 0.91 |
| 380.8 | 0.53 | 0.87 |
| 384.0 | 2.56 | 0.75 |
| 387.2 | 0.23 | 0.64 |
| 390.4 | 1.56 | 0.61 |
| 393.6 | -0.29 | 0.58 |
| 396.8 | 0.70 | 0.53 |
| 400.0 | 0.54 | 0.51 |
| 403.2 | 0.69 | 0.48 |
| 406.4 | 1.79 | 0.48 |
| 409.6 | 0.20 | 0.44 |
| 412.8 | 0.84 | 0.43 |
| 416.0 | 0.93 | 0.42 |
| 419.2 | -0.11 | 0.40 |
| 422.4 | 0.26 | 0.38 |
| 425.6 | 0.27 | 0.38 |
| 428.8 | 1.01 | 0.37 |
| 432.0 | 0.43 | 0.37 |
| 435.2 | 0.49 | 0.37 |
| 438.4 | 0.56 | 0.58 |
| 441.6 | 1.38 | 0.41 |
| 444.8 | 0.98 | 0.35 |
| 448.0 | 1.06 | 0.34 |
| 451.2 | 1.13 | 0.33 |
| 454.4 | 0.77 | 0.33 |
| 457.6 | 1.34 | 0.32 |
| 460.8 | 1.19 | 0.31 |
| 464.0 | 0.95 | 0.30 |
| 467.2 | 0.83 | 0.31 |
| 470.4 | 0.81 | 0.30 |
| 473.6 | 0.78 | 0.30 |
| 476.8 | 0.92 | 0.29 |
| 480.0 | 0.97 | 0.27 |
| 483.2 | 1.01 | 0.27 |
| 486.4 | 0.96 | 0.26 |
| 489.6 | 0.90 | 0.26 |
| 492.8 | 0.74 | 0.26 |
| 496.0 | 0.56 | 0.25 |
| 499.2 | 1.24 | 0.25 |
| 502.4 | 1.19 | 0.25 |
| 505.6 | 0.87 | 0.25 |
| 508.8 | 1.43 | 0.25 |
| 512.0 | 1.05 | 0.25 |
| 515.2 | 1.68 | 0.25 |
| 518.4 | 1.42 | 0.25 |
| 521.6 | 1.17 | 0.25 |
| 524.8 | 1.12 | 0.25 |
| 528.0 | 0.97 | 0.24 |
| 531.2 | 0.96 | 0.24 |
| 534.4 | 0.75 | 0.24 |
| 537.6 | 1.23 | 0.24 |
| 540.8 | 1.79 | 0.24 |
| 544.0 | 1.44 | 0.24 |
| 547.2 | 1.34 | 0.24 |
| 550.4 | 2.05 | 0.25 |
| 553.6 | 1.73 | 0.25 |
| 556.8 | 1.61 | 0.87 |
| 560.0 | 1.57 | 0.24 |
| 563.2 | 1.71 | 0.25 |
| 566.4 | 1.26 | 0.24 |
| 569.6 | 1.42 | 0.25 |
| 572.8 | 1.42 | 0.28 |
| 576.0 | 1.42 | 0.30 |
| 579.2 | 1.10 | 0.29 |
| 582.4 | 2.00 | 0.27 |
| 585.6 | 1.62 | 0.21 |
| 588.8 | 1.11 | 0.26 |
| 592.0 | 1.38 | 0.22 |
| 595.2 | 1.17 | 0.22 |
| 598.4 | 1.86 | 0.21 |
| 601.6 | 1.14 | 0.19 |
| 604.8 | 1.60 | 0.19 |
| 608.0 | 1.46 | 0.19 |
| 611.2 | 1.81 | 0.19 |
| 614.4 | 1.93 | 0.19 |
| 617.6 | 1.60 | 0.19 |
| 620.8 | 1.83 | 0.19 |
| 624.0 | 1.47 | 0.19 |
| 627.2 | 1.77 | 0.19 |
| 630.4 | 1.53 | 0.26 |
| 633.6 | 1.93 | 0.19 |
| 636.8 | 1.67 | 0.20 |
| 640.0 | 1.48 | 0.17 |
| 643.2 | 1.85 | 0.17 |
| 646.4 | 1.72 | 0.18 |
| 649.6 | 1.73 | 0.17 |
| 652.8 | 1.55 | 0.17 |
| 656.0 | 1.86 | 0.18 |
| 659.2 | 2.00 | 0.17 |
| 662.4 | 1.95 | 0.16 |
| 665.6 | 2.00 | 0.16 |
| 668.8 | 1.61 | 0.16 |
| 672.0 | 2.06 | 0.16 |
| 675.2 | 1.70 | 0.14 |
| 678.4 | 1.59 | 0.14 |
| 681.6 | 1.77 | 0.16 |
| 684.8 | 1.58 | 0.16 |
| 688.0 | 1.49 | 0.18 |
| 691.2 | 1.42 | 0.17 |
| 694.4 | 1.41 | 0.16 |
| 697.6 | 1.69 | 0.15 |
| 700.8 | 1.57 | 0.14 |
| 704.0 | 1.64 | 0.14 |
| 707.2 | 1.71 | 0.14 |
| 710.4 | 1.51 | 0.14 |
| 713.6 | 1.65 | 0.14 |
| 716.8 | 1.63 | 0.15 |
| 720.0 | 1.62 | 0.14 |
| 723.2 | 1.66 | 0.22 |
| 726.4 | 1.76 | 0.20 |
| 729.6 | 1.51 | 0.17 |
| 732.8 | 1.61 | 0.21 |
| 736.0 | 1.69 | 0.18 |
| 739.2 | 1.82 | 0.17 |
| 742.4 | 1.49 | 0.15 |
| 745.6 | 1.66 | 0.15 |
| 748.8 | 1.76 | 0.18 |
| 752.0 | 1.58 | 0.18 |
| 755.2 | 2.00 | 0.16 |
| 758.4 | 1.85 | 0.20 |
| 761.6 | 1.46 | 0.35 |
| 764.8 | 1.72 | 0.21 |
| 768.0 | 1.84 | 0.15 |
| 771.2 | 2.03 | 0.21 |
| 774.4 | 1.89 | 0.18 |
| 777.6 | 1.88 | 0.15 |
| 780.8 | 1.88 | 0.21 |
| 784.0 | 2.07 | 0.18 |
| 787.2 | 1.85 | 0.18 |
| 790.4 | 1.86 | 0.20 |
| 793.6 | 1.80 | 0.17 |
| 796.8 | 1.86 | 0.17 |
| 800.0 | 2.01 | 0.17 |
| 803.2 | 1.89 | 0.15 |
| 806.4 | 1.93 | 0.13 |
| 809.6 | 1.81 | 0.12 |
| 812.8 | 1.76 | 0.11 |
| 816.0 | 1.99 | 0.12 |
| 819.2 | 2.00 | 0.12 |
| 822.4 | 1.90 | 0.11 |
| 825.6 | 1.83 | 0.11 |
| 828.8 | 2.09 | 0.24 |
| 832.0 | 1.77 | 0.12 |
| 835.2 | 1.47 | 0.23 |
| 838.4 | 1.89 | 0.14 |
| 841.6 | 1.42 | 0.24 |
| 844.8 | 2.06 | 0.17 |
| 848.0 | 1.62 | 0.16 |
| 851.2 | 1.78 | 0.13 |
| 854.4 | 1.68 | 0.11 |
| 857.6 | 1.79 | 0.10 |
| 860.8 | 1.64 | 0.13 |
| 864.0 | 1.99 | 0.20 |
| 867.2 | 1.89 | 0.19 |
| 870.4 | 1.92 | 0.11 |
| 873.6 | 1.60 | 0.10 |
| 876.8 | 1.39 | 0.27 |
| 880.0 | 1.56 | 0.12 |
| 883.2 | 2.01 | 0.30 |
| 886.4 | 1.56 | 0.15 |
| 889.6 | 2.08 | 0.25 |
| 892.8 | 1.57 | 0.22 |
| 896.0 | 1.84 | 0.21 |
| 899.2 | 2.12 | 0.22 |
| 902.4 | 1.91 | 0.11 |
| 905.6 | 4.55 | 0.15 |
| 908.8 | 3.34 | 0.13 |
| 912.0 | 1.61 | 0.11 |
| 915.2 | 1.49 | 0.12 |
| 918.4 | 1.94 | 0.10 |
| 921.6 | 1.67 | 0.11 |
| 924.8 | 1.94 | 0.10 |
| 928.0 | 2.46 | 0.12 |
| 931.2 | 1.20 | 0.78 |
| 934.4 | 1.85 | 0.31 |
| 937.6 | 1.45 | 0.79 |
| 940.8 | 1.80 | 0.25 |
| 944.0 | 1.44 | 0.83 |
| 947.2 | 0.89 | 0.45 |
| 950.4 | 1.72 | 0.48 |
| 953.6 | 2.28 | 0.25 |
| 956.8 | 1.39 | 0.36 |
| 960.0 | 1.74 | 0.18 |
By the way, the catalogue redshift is 0.38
